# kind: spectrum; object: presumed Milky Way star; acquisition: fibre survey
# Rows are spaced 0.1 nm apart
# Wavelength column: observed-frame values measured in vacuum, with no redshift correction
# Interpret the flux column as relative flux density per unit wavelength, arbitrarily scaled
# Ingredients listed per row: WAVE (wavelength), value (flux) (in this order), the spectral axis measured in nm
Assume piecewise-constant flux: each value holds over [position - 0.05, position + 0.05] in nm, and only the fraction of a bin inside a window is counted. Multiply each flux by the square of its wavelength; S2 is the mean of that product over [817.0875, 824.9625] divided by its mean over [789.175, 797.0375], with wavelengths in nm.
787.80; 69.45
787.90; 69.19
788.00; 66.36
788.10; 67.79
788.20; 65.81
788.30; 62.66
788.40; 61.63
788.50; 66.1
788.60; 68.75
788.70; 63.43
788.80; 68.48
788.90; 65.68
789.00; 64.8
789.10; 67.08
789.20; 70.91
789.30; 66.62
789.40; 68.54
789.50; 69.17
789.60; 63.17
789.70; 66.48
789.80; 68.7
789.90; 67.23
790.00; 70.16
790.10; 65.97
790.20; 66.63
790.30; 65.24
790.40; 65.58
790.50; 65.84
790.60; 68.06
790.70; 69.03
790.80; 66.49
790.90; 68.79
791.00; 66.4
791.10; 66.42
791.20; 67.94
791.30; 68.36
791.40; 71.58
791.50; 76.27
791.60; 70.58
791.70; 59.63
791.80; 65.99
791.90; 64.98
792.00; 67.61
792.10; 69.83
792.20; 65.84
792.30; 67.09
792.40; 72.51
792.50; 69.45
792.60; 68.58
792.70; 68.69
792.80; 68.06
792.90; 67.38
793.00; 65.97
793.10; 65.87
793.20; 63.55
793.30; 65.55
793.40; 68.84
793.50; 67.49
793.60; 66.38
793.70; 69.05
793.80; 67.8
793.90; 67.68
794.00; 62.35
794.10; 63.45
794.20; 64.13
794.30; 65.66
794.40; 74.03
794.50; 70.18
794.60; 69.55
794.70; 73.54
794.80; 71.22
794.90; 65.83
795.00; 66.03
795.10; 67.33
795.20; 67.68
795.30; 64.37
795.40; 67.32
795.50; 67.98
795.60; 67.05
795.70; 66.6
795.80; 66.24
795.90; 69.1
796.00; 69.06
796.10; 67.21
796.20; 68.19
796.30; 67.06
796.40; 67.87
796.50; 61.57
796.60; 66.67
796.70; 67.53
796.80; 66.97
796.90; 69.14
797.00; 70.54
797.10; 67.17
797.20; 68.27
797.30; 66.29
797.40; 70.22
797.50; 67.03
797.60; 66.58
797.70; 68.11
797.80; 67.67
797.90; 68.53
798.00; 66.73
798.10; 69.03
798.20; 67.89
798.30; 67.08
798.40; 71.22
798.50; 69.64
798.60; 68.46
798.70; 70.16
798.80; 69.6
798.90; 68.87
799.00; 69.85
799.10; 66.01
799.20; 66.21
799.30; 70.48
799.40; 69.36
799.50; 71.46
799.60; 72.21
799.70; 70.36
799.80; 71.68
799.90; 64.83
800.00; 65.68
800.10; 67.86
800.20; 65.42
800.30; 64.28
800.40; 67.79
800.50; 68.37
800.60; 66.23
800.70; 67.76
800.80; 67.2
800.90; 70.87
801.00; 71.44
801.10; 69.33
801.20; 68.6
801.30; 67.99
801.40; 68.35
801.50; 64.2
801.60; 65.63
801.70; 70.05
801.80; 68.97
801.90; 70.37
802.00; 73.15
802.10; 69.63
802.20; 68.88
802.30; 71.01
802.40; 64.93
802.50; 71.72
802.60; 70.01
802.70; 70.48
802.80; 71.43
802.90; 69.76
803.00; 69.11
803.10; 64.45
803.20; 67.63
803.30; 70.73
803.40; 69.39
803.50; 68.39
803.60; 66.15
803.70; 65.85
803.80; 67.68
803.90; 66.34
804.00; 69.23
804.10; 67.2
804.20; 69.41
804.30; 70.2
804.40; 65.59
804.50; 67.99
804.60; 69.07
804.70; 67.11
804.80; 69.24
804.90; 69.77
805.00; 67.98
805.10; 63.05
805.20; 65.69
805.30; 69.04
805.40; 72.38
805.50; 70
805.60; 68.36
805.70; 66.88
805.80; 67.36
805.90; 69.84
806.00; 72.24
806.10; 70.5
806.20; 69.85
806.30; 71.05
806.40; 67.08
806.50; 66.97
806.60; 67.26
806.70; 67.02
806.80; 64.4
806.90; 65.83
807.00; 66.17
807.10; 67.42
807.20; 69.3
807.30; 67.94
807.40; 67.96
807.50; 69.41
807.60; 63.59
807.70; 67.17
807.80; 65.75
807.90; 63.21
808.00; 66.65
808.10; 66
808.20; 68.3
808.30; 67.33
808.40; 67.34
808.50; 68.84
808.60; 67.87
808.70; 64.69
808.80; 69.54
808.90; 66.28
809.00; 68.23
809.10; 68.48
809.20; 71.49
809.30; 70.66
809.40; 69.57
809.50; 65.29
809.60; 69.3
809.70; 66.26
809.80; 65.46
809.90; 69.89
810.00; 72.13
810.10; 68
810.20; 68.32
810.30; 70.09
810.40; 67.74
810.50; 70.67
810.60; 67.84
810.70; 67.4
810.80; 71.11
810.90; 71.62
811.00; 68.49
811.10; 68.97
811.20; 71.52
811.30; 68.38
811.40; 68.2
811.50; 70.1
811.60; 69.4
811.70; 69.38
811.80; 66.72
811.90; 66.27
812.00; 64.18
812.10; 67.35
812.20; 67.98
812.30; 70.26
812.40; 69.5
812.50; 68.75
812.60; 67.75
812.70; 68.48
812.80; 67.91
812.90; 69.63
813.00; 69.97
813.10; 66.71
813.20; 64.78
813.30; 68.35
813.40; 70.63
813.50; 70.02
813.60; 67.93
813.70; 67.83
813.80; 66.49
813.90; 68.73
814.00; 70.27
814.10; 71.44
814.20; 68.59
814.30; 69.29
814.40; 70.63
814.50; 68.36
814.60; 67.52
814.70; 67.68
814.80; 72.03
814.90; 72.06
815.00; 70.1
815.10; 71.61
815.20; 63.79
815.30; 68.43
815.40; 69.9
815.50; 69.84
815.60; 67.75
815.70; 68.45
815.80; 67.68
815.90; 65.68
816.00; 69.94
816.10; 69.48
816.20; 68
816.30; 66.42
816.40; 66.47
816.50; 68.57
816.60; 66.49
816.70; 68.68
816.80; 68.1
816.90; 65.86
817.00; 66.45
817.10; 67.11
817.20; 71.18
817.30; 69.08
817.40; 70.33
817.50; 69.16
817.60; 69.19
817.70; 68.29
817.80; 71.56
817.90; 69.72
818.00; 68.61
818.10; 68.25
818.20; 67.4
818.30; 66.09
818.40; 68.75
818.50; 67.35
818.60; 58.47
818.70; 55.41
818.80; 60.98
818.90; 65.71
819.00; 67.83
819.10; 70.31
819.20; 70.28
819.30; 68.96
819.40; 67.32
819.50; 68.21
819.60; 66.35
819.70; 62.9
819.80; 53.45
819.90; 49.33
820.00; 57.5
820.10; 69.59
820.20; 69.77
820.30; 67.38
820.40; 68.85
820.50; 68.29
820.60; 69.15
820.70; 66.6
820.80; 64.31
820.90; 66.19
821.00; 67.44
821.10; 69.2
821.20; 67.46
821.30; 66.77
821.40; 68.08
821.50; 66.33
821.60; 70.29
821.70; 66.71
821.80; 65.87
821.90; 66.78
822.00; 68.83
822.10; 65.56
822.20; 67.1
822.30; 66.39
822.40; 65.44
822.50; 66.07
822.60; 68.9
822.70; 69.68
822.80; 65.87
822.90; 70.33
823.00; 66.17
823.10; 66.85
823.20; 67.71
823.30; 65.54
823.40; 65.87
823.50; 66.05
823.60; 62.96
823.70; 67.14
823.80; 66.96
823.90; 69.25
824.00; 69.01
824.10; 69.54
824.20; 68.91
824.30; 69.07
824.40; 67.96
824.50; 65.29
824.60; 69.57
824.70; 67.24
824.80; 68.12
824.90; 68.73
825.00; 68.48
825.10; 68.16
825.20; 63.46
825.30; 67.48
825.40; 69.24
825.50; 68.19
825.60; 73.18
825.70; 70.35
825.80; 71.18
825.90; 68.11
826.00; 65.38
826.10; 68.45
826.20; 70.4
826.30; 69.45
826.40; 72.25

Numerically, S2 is 1.06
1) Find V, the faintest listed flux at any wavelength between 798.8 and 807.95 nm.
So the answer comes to 63.05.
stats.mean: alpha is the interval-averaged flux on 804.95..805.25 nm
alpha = 65.6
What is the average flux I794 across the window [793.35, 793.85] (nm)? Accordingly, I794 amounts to 67.9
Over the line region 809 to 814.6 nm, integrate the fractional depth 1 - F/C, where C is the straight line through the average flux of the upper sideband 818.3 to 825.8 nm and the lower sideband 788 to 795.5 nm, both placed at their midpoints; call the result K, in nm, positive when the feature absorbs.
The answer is -0.15 nm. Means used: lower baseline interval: 67.3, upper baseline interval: 66.7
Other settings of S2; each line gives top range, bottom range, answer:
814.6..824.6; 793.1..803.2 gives 1.04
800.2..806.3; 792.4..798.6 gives 1.03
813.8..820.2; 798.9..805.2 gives 1.02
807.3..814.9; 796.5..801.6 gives 1.03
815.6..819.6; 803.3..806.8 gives 1.02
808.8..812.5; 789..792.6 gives 1.07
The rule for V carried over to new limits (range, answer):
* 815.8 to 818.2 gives 65.68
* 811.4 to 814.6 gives 64.18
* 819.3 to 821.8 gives 49.33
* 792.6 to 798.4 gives 61.57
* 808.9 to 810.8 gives 65.29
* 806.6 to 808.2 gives 63.21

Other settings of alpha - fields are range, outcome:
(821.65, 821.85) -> 66.3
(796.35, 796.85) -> 66.1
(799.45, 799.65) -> 71.8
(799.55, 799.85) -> 71.4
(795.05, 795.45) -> 66.7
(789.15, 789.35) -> 68.8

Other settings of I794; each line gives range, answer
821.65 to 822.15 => 66.7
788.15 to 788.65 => 65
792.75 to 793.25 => 66.2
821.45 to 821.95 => 67.2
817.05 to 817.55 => 69.4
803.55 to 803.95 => 66.5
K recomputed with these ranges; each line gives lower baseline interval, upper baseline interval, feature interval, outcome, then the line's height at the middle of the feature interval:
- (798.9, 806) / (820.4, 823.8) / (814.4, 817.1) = -0.032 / 67.5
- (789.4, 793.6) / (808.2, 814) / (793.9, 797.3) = 0.011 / 67.7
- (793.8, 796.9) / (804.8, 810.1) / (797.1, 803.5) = -0.097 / 67.6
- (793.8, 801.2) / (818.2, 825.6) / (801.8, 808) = -0.062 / 67.6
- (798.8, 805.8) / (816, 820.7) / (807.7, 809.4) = 0.004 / 67.7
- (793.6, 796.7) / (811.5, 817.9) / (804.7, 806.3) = -0.020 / 68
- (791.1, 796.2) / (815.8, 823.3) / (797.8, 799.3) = -0.023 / 67.5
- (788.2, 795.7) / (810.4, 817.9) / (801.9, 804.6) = -0.030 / 68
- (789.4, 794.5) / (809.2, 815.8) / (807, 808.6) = 0.032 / 68.5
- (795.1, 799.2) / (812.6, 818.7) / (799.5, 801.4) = -0.012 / 67.9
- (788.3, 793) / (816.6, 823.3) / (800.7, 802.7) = -0.058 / 67.1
